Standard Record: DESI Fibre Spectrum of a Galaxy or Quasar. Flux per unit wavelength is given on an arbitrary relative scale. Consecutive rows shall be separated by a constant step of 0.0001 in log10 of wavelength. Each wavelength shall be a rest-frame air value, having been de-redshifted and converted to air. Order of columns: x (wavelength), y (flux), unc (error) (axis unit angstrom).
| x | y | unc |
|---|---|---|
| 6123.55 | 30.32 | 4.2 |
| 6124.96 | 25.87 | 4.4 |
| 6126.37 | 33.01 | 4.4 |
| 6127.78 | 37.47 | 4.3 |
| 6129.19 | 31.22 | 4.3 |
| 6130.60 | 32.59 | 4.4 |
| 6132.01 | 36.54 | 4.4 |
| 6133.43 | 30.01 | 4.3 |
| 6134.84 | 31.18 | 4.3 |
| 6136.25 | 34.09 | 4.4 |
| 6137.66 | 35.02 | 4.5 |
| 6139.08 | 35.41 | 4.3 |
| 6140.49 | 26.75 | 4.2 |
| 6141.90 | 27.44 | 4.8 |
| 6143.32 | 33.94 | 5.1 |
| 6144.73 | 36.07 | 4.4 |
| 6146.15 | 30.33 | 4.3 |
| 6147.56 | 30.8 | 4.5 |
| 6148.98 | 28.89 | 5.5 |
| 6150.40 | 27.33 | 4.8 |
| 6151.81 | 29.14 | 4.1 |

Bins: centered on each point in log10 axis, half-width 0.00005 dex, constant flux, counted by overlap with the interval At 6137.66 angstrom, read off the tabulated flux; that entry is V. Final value 35.02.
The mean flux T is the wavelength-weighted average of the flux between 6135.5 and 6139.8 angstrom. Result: 34.8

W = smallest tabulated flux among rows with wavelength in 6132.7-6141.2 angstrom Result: 26.75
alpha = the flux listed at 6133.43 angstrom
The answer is 30.01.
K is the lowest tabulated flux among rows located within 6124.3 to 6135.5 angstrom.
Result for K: 25.87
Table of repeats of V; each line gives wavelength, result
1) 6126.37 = 33.01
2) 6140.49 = 26.75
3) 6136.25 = 34.09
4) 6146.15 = 30.33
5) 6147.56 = 30.8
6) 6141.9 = 27.44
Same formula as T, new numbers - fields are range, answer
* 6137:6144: 31.7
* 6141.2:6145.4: 32.5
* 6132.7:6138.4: 32.6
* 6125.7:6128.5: 35.3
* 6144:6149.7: 31.5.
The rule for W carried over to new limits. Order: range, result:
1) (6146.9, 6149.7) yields 28.89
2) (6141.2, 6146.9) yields 27.44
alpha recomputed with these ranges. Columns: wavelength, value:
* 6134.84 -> 31.18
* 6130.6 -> 32.59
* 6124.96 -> 25.87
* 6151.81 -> 29.14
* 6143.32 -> 33.94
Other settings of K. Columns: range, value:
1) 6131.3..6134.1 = 30.01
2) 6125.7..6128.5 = 33.01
